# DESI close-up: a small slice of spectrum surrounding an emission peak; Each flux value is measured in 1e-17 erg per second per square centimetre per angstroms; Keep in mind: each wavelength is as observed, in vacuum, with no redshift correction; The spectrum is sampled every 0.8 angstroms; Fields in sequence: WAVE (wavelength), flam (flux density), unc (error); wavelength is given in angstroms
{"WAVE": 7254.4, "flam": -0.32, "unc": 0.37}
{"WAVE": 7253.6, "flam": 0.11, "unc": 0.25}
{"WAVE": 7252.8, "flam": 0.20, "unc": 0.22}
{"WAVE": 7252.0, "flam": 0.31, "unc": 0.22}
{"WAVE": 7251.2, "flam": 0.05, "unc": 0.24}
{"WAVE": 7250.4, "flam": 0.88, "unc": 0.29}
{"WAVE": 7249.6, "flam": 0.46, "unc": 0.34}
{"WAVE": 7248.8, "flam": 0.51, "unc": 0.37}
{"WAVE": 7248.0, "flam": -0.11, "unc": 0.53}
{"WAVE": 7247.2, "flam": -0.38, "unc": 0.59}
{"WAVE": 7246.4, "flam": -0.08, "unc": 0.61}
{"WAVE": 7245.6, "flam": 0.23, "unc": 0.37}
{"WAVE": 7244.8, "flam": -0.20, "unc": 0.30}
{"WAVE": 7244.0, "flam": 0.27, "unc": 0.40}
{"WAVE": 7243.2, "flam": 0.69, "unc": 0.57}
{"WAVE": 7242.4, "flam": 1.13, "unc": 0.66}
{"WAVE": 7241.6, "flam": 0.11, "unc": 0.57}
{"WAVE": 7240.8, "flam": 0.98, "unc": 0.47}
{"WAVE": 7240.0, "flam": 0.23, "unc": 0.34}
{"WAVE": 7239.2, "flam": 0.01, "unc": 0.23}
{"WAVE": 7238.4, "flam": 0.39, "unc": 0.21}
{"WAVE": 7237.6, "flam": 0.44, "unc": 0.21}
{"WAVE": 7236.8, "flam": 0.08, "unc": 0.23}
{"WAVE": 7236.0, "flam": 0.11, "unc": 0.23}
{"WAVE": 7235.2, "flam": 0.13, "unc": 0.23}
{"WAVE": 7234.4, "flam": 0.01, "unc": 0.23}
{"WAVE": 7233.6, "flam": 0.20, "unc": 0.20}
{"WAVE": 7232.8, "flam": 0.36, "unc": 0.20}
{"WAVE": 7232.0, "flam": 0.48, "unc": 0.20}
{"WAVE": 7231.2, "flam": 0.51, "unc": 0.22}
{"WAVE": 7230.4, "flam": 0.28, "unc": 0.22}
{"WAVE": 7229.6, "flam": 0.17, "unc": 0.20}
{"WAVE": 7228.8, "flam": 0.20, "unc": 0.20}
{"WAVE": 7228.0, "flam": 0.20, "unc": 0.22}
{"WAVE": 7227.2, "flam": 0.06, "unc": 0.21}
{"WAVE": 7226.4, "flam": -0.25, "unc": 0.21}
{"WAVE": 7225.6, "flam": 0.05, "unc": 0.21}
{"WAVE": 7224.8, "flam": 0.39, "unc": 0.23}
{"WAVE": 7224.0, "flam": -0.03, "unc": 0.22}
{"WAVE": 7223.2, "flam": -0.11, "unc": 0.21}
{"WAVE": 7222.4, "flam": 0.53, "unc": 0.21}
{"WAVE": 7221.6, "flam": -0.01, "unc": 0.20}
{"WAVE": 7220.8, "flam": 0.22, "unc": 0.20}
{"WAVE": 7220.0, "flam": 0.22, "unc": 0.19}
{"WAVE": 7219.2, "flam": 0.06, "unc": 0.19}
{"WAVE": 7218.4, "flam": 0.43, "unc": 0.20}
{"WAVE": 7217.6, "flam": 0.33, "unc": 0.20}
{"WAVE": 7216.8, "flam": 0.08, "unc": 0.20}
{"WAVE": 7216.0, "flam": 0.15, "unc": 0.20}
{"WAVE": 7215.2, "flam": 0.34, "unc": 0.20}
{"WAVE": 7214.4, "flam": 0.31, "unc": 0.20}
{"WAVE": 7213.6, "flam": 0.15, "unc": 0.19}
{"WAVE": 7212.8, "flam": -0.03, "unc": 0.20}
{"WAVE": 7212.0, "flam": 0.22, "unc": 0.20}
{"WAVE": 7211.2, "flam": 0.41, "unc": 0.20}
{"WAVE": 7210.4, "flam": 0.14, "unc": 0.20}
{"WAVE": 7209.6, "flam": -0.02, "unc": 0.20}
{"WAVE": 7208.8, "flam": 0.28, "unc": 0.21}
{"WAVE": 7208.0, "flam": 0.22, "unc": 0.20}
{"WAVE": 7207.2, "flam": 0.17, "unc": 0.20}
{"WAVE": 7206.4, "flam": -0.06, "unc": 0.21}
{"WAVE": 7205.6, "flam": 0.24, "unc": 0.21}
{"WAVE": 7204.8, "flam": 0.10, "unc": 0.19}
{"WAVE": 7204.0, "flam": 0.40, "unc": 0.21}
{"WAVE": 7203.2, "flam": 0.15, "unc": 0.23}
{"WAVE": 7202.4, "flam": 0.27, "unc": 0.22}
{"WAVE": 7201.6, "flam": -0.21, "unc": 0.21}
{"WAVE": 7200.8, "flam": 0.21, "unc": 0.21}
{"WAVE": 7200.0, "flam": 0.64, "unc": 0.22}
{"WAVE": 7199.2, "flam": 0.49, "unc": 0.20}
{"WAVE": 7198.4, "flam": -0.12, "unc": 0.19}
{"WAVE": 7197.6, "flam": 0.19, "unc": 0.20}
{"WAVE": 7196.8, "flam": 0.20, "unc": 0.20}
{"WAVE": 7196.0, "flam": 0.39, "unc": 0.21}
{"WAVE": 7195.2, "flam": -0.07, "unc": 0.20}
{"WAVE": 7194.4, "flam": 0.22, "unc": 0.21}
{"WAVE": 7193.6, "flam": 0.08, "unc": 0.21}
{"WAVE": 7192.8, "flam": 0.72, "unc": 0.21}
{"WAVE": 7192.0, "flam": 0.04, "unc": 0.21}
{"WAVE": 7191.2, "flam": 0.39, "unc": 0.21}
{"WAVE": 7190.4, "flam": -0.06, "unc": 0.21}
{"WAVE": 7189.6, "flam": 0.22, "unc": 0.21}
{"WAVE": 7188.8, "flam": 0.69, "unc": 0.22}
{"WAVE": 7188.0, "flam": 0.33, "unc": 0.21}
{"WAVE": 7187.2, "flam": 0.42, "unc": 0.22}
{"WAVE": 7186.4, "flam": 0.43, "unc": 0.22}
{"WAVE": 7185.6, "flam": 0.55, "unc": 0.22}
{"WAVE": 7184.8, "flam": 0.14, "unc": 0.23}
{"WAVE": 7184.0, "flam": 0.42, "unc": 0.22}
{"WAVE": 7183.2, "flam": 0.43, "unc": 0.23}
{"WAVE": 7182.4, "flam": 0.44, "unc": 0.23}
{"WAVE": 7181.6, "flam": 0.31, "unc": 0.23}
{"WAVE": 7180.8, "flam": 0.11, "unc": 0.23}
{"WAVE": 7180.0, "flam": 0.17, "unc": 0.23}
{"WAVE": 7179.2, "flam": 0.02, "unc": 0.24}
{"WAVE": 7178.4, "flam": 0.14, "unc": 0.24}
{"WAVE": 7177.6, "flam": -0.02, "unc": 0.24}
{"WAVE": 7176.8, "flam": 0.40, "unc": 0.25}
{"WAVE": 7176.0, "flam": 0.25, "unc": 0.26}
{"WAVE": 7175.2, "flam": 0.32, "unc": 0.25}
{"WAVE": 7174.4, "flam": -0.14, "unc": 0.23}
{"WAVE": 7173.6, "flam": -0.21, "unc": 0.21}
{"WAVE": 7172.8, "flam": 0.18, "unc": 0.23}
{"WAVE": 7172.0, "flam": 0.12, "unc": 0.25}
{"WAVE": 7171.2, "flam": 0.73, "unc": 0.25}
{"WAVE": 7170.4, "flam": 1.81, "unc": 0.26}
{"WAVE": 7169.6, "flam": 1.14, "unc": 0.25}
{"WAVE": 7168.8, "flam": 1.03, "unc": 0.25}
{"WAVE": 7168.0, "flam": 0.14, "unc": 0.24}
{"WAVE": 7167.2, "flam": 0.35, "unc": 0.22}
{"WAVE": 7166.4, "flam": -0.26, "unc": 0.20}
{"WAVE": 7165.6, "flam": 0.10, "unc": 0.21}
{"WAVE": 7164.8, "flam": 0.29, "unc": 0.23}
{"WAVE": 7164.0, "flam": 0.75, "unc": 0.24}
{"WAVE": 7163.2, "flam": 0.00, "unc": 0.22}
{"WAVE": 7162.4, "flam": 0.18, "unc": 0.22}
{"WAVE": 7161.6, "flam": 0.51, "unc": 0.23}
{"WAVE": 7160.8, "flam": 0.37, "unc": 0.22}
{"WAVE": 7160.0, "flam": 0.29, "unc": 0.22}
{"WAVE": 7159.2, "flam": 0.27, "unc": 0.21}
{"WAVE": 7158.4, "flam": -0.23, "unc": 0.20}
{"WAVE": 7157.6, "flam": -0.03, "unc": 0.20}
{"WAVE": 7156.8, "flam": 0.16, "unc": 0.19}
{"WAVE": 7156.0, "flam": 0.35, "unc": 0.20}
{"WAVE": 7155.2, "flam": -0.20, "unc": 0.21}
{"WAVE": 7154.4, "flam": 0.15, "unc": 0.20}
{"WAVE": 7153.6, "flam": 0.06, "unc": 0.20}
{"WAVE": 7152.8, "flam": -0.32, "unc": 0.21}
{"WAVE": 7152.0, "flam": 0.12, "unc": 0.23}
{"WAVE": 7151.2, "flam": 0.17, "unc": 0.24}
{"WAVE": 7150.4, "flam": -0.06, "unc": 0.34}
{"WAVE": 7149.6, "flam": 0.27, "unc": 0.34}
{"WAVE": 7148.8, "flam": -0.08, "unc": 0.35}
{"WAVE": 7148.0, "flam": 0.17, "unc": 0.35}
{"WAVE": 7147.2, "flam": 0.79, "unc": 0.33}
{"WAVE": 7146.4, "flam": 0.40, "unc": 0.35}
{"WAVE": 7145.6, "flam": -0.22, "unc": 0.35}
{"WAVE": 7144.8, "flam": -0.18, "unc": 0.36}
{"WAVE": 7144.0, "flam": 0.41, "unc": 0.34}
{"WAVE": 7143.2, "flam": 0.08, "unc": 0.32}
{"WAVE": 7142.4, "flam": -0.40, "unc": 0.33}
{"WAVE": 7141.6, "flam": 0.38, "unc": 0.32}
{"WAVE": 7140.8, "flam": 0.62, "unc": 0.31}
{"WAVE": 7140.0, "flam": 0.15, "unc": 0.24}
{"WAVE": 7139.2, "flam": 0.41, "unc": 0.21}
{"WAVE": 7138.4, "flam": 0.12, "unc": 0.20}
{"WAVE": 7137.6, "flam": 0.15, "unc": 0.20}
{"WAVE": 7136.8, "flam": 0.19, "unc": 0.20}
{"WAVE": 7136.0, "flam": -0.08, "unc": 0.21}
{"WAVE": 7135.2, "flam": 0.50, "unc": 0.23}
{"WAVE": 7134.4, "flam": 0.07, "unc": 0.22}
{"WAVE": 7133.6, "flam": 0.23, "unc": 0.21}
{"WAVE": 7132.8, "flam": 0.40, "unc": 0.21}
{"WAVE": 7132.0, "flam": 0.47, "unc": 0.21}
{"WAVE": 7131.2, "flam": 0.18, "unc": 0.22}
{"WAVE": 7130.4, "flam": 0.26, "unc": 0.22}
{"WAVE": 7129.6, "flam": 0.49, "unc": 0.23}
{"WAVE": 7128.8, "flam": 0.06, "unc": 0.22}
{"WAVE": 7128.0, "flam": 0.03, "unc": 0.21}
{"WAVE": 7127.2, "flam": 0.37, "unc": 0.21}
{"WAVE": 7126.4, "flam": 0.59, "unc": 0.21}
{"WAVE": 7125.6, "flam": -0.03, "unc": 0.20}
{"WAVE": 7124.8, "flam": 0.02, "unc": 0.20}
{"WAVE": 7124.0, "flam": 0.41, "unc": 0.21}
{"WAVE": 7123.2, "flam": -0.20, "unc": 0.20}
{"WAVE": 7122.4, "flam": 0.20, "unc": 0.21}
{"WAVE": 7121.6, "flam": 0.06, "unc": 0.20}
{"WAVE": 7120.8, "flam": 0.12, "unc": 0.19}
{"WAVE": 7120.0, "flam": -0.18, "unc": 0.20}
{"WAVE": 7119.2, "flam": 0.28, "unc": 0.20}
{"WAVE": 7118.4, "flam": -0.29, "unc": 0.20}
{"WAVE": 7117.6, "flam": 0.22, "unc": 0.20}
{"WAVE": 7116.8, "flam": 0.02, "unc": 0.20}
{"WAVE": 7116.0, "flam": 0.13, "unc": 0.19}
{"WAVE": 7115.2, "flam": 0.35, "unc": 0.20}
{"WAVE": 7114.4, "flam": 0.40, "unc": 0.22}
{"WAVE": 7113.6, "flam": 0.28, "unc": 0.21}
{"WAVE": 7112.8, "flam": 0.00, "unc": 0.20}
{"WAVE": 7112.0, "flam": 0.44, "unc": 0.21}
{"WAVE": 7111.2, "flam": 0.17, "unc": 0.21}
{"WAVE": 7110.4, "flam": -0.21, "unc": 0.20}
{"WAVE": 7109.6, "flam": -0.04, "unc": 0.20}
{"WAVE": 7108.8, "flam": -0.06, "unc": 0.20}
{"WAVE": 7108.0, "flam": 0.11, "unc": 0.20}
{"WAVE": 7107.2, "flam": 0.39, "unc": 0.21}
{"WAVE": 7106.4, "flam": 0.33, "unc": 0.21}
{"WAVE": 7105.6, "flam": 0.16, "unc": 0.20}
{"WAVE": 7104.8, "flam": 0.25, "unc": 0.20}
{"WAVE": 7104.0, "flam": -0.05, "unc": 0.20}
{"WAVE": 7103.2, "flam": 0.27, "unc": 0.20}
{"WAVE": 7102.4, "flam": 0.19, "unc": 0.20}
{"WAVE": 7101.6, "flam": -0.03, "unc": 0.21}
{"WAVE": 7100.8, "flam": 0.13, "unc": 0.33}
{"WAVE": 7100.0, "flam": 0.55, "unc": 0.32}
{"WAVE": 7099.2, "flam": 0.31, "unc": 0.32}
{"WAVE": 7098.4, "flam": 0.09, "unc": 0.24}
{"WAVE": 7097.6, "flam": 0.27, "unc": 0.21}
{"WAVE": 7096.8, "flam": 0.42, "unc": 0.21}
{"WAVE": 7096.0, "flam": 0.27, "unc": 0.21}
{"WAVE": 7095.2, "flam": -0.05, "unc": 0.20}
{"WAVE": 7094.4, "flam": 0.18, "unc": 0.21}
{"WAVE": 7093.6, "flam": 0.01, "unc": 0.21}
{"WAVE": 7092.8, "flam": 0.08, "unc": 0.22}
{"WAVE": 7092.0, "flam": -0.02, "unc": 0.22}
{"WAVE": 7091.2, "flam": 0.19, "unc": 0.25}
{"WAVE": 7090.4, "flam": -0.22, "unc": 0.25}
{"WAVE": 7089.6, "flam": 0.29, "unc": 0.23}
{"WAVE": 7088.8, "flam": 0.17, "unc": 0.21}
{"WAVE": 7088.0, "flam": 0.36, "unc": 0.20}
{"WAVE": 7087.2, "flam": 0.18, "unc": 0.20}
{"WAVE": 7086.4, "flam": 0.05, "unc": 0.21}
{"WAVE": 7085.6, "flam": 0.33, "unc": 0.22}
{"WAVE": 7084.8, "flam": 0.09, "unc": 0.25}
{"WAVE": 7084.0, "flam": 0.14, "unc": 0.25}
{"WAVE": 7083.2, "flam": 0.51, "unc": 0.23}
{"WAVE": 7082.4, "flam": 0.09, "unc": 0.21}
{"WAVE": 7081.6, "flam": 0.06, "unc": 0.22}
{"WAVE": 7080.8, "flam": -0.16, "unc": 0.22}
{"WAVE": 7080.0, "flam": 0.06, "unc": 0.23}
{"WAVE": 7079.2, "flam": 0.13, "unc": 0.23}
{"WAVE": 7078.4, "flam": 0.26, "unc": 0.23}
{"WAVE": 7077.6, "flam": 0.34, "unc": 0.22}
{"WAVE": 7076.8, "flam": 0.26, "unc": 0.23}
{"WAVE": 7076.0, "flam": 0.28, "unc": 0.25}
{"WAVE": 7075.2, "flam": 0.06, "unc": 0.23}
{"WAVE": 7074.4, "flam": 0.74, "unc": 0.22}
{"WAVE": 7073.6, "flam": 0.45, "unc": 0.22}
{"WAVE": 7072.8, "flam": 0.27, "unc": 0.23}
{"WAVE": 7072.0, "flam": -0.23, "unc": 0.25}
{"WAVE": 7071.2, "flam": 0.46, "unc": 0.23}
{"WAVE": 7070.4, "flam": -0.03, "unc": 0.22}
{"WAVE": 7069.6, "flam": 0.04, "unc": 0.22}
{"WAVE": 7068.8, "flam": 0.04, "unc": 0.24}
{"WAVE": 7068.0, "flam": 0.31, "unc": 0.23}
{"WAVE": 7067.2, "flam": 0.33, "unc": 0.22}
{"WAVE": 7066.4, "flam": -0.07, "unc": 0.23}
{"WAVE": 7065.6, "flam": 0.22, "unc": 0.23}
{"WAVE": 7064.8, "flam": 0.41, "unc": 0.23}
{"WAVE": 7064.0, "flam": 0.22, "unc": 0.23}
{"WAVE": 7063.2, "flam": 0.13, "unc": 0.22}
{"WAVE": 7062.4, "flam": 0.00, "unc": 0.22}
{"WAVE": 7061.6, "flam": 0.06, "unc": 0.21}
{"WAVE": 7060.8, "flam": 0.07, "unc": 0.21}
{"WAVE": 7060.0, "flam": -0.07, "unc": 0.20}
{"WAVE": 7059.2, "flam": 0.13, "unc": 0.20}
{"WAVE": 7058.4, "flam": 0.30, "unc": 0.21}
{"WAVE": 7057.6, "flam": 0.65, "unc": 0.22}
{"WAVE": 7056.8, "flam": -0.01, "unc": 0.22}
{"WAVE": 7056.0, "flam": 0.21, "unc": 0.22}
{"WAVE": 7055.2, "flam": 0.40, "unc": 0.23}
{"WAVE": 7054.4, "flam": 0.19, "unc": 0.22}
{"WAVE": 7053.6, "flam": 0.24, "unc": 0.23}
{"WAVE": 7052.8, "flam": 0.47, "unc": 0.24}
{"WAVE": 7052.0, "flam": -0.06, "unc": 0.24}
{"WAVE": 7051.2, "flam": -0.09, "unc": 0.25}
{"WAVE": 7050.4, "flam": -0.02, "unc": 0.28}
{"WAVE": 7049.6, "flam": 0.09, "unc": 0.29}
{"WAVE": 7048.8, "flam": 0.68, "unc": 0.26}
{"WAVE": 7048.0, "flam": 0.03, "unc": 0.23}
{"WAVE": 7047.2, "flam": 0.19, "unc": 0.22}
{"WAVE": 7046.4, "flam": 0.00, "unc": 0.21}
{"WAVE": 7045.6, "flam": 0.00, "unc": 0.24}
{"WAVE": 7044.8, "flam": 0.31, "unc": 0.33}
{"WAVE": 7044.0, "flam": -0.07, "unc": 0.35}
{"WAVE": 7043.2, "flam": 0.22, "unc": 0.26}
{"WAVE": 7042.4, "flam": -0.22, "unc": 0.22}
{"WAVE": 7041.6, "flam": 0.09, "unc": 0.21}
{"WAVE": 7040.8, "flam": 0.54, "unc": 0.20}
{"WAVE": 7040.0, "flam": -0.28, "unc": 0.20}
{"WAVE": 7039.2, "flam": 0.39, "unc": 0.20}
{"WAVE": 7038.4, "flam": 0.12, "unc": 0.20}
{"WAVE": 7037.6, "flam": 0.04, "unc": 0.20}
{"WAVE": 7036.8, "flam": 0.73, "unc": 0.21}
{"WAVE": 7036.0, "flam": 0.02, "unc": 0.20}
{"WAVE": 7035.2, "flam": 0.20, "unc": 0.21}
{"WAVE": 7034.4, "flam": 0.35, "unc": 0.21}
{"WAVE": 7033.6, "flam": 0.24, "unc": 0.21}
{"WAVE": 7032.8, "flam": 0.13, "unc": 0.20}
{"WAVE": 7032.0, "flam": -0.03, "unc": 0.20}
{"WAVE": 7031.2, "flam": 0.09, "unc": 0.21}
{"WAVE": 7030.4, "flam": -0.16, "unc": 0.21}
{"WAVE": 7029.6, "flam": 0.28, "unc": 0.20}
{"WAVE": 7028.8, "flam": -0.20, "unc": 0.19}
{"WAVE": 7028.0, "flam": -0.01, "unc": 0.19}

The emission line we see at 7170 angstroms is Halpha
